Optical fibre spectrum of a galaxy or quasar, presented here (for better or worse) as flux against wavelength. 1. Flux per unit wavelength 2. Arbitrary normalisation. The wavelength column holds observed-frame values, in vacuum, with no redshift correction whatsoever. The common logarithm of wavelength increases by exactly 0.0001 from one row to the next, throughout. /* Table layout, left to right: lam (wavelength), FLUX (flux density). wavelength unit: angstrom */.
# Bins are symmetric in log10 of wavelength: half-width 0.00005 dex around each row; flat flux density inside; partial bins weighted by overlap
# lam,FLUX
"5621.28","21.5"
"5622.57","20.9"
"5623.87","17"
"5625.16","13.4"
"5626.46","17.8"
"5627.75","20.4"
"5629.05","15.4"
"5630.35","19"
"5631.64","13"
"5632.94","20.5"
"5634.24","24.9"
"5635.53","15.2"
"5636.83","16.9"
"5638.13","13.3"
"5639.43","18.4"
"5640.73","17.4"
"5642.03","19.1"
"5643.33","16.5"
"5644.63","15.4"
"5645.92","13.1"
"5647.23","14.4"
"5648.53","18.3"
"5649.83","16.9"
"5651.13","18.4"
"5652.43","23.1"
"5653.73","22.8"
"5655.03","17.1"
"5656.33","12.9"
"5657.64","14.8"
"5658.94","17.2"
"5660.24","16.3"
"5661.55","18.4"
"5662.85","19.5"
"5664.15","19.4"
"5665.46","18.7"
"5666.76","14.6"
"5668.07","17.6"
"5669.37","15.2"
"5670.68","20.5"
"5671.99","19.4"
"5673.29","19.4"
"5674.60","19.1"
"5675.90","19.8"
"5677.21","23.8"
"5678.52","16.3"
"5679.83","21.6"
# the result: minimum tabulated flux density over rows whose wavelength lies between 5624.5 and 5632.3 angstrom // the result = 13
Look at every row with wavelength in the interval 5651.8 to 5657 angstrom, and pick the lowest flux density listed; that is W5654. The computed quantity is 12.9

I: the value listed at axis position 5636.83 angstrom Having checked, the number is 16.9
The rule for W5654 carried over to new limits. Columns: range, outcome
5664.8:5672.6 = 14.6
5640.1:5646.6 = 13.1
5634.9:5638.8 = 13.3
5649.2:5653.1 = 16.9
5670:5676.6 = 19.1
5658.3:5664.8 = 16.3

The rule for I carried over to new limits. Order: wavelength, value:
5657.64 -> 14.8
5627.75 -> 20.4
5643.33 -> 16.5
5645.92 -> 13.1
